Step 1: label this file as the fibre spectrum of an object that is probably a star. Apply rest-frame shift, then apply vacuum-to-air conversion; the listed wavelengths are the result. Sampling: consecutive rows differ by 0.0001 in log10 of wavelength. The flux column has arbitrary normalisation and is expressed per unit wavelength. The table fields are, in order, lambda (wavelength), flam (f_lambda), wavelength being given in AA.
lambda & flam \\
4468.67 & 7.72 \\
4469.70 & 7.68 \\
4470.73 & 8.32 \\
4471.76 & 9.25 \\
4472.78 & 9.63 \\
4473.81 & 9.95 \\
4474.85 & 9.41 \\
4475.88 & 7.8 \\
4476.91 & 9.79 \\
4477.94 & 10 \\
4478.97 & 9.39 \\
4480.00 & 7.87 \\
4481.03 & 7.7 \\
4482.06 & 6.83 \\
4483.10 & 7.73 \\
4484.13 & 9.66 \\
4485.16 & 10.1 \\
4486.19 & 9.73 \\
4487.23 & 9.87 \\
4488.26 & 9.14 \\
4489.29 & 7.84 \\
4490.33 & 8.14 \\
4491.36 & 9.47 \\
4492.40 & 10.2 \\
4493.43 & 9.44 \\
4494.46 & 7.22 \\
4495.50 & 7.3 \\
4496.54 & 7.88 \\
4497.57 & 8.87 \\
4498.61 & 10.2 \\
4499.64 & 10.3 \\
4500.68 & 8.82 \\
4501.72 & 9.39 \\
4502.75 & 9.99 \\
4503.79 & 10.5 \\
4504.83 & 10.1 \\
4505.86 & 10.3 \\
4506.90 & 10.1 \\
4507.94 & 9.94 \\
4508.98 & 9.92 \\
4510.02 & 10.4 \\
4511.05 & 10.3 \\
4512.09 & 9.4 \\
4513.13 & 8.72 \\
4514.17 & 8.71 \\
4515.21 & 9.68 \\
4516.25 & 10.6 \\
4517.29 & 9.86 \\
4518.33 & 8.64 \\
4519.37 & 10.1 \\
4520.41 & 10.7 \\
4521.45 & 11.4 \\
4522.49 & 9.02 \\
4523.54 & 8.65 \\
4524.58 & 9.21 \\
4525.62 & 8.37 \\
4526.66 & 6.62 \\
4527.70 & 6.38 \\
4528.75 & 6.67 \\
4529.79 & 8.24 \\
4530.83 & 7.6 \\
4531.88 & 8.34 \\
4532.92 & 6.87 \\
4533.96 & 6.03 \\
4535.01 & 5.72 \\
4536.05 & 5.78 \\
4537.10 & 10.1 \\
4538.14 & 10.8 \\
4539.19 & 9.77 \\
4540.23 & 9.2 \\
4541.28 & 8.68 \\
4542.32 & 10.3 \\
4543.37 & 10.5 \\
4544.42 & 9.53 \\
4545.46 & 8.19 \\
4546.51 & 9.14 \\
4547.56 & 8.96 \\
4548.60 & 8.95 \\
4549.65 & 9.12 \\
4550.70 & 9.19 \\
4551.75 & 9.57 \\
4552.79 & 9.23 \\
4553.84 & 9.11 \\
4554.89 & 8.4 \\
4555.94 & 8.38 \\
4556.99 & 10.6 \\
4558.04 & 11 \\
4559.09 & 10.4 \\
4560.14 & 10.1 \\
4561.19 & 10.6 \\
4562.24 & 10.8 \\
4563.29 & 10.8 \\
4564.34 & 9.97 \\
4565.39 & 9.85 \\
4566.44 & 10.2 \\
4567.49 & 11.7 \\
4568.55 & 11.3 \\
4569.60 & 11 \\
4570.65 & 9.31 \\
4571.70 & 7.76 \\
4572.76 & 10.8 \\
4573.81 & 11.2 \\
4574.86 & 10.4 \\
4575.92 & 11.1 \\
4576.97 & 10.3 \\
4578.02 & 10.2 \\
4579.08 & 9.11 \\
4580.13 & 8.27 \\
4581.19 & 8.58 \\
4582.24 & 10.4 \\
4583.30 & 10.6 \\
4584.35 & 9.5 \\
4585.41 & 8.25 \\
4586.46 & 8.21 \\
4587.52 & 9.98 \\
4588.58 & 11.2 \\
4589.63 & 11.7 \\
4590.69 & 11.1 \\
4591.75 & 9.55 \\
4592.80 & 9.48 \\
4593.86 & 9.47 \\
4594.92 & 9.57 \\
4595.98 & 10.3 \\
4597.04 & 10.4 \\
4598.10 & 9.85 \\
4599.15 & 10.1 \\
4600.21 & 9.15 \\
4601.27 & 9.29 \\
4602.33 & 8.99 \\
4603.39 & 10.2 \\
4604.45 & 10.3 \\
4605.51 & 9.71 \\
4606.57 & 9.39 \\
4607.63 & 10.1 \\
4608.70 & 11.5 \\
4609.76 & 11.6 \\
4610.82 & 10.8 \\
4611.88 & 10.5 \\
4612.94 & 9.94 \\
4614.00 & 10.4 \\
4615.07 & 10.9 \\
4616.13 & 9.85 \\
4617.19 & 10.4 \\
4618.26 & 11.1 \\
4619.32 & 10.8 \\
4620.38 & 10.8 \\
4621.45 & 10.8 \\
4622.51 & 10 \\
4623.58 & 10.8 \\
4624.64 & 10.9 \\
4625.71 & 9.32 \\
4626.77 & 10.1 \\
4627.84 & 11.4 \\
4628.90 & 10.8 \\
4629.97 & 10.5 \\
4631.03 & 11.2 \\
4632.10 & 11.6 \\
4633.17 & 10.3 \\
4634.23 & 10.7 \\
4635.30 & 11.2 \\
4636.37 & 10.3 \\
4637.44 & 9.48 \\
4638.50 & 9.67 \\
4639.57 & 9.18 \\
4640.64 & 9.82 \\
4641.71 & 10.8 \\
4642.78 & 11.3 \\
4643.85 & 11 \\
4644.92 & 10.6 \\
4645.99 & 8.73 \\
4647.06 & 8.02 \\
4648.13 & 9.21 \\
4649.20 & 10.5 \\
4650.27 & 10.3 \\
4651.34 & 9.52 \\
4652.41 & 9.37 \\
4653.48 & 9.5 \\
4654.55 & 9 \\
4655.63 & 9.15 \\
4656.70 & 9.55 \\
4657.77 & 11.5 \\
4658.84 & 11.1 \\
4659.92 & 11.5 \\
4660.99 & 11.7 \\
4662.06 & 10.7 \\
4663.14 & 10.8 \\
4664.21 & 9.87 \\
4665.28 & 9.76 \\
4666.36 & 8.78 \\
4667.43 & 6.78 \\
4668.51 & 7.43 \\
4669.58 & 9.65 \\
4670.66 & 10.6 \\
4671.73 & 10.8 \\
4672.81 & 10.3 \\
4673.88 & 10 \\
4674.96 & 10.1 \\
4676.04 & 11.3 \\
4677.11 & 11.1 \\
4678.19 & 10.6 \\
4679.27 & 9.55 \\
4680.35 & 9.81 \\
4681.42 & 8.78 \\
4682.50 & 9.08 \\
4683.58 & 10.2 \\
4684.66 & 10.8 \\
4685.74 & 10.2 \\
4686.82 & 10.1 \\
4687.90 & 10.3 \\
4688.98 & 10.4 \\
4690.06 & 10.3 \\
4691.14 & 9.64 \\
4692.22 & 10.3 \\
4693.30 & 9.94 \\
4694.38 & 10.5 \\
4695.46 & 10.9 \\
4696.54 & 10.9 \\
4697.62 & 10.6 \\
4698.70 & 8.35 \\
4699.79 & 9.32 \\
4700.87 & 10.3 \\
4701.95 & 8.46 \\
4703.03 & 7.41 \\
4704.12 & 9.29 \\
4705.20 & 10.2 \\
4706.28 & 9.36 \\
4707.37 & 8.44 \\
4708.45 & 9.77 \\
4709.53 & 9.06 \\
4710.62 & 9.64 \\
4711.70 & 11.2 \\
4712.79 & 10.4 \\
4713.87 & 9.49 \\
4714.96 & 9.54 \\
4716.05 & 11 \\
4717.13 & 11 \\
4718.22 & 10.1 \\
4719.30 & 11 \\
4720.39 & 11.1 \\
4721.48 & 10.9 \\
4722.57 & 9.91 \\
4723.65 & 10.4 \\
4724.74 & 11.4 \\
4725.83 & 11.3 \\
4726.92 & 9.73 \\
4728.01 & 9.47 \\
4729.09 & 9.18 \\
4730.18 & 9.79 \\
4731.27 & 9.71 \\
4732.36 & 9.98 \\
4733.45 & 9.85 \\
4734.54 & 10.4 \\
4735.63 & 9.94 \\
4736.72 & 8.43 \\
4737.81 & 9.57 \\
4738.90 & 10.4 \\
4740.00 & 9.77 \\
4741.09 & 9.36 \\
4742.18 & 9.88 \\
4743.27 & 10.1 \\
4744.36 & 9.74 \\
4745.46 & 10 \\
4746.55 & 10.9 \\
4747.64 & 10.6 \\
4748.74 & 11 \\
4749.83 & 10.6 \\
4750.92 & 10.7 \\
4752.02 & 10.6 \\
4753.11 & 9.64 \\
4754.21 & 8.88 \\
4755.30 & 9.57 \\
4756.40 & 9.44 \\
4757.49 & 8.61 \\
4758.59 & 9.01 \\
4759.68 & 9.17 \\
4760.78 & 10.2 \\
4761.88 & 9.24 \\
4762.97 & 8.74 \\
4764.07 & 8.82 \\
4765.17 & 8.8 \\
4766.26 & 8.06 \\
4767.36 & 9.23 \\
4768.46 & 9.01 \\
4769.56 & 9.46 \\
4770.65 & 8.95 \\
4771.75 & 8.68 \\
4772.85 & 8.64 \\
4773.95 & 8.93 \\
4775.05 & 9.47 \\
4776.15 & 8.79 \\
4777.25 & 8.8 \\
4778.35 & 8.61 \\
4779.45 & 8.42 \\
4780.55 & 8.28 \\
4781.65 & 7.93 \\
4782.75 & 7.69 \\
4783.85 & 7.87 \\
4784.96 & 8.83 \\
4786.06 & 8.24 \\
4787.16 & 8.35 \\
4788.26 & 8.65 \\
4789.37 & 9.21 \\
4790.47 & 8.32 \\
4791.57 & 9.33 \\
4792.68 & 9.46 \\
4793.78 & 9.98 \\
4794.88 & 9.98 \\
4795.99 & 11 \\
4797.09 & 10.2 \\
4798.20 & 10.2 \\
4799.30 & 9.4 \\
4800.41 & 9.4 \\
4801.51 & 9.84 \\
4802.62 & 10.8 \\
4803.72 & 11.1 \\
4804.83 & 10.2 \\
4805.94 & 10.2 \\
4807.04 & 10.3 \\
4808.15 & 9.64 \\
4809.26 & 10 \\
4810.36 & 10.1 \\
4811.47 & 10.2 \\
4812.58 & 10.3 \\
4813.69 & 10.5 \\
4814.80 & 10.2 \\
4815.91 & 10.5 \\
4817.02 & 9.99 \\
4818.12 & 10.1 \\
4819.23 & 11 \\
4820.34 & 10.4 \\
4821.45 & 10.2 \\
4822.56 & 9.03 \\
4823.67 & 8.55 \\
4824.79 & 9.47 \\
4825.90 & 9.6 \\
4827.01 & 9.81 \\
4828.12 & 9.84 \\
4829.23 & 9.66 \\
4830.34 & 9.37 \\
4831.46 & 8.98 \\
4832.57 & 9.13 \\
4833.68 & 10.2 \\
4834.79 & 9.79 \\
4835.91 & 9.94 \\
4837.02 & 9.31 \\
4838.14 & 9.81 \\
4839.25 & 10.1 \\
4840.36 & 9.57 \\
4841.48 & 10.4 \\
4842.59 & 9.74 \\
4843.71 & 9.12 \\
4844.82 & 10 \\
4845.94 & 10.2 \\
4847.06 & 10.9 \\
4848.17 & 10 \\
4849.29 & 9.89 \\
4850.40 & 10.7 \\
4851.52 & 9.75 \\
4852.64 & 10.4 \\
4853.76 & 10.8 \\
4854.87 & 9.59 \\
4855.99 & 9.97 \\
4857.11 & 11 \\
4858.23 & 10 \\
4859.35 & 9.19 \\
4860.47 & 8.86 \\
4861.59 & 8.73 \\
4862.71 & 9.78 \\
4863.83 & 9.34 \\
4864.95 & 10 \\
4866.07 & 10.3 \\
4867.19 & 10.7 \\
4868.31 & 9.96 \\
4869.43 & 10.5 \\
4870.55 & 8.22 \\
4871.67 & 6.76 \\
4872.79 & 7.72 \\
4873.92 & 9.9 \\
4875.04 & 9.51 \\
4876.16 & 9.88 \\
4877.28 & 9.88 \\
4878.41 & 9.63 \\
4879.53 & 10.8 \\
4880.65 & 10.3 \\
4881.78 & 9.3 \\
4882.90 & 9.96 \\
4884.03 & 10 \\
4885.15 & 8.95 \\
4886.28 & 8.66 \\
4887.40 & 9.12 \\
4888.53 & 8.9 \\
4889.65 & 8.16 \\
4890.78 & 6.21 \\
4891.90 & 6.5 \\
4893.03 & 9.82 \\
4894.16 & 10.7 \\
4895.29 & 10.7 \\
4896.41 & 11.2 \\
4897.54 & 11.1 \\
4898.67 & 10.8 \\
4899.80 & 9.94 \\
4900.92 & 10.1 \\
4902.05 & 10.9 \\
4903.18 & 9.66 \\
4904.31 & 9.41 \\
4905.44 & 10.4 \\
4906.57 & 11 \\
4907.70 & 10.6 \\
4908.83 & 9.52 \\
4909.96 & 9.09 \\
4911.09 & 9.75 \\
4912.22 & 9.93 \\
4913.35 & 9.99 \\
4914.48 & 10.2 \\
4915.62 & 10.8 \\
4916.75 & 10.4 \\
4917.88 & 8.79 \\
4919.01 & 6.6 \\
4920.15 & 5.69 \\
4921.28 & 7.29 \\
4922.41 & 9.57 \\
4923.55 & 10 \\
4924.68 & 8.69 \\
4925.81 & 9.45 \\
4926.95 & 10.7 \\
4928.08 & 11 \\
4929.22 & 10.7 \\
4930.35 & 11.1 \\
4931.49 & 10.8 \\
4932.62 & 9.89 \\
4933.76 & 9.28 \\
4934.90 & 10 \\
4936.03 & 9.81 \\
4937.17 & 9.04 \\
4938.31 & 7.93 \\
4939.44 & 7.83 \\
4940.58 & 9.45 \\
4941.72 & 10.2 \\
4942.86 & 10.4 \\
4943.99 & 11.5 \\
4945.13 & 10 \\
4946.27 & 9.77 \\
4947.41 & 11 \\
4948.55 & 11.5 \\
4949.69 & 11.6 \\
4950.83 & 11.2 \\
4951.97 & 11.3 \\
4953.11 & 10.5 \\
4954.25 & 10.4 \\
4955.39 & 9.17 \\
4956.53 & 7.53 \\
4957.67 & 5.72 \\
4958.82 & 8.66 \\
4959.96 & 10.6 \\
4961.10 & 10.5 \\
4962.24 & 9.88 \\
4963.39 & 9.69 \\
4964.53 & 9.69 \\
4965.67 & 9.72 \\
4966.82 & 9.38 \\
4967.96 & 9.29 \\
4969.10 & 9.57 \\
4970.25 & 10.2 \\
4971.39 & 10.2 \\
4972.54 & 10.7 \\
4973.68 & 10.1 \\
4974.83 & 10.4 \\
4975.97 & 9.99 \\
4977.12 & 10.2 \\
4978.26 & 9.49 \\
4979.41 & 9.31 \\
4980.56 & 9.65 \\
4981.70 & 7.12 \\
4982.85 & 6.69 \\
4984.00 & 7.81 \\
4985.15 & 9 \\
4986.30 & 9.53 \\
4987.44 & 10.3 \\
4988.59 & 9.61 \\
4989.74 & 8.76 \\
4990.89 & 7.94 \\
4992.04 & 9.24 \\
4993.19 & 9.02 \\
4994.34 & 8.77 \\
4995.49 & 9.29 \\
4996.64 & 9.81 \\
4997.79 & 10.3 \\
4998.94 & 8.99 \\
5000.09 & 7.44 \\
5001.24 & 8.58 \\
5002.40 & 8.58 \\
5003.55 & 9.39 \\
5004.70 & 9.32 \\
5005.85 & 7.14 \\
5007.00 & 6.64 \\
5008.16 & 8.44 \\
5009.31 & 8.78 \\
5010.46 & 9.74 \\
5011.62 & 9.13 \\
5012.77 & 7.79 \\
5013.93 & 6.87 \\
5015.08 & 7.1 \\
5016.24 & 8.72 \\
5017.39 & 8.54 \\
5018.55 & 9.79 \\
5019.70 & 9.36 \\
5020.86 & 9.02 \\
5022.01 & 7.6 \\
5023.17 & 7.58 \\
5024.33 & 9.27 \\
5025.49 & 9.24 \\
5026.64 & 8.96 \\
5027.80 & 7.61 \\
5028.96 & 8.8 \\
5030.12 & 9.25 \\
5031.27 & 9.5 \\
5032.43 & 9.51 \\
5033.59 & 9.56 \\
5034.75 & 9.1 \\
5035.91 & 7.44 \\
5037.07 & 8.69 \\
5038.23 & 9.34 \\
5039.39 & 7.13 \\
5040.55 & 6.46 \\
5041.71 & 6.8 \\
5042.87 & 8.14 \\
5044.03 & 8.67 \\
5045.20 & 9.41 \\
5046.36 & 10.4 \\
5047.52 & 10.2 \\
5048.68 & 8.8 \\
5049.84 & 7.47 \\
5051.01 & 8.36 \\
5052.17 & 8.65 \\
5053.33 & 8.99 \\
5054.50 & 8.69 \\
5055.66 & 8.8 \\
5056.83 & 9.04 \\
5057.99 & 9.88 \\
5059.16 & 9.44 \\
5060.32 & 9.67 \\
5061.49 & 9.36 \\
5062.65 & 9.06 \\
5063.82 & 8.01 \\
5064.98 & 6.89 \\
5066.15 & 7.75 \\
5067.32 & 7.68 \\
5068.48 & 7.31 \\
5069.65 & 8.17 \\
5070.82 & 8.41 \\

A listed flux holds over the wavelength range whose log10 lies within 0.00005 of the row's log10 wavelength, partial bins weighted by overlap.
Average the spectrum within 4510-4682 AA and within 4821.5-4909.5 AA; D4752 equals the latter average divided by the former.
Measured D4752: 0.99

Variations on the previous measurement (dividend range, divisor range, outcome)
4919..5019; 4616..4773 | 0.93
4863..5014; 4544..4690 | 0.94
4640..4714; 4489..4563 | 1.08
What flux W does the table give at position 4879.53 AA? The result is 10.8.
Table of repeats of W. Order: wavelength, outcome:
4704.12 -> 9.29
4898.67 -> 10.8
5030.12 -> 9.25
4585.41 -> 8.25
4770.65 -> 8.95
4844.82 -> 10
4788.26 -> 8.65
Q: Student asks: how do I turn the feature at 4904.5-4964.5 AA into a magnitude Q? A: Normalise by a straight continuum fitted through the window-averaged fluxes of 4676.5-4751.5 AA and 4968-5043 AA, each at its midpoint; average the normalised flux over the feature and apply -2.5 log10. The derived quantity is -0.07 mag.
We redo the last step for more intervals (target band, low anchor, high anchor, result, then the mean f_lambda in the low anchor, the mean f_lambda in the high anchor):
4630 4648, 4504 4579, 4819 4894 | -0.083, 9.42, 9.58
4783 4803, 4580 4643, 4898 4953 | 0.076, 10.2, 9.89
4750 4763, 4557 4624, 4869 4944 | 0.034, 10.2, 9.55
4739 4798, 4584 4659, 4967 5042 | 0.042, 10.2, 8.83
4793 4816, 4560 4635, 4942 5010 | -0.042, 10.2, 9.41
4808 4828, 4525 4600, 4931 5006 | -0.058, 9.42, 9.49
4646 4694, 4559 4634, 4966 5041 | 0.005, 10.2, 8.87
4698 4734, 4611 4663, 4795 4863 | 0.031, 10.3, 9.95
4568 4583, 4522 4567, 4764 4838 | -0.111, 8.96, 9.46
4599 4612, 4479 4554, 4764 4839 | -0.110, 8.99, 9.47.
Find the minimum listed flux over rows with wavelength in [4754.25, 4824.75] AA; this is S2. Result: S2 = 7.69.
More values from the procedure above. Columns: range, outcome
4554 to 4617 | 7.76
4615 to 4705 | 6.78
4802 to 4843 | 8.55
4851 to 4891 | 6.21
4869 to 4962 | 5.69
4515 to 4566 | 5.72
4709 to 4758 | 8.43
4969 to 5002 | 6.69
